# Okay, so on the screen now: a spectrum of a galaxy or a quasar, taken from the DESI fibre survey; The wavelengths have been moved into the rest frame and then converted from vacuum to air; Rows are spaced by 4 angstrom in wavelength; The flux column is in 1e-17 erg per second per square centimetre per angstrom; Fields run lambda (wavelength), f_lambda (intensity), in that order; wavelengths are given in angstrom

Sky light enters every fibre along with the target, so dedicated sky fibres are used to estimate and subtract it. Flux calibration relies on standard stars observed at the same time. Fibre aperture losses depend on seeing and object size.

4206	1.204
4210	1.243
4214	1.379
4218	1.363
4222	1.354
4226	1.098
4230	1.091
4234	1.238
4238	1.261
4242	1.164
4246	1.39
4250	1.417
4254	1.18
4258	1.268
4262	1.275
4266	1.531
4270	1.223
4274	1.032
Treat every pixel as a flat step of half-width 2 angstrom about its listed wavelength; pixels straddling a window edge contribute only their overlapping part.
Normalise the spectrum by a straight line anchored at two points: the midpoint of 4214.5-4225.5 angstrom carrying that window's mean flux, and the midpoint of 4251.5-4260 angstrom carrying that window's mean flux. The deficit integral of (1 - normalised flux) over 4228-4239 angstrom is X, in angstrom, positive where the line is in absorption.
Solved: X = 0.9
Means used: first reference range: 1.33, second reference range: 1.24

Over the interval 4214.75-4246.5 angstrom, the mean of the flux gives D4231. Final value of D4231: 1.24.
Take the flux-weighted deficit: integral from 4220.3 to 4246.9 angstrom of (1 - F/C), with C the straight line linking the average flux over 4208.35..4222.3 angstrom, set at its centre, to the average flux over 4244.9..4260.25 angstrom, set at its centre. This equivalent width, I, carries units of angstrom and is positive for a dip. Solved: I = 2.1 angstrom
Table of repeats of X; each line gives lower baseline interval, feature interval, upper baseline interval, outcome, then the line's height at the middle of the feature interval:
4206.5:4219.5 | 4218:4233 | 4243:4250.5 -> 1.39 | 1.33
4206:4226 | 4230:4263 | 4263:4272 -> 1.85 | 1.34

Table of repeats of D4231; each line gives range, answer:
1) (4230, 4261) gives 1.26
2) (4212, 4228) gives 1.3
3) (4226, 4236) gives 1.15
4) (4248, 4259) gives 1.29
